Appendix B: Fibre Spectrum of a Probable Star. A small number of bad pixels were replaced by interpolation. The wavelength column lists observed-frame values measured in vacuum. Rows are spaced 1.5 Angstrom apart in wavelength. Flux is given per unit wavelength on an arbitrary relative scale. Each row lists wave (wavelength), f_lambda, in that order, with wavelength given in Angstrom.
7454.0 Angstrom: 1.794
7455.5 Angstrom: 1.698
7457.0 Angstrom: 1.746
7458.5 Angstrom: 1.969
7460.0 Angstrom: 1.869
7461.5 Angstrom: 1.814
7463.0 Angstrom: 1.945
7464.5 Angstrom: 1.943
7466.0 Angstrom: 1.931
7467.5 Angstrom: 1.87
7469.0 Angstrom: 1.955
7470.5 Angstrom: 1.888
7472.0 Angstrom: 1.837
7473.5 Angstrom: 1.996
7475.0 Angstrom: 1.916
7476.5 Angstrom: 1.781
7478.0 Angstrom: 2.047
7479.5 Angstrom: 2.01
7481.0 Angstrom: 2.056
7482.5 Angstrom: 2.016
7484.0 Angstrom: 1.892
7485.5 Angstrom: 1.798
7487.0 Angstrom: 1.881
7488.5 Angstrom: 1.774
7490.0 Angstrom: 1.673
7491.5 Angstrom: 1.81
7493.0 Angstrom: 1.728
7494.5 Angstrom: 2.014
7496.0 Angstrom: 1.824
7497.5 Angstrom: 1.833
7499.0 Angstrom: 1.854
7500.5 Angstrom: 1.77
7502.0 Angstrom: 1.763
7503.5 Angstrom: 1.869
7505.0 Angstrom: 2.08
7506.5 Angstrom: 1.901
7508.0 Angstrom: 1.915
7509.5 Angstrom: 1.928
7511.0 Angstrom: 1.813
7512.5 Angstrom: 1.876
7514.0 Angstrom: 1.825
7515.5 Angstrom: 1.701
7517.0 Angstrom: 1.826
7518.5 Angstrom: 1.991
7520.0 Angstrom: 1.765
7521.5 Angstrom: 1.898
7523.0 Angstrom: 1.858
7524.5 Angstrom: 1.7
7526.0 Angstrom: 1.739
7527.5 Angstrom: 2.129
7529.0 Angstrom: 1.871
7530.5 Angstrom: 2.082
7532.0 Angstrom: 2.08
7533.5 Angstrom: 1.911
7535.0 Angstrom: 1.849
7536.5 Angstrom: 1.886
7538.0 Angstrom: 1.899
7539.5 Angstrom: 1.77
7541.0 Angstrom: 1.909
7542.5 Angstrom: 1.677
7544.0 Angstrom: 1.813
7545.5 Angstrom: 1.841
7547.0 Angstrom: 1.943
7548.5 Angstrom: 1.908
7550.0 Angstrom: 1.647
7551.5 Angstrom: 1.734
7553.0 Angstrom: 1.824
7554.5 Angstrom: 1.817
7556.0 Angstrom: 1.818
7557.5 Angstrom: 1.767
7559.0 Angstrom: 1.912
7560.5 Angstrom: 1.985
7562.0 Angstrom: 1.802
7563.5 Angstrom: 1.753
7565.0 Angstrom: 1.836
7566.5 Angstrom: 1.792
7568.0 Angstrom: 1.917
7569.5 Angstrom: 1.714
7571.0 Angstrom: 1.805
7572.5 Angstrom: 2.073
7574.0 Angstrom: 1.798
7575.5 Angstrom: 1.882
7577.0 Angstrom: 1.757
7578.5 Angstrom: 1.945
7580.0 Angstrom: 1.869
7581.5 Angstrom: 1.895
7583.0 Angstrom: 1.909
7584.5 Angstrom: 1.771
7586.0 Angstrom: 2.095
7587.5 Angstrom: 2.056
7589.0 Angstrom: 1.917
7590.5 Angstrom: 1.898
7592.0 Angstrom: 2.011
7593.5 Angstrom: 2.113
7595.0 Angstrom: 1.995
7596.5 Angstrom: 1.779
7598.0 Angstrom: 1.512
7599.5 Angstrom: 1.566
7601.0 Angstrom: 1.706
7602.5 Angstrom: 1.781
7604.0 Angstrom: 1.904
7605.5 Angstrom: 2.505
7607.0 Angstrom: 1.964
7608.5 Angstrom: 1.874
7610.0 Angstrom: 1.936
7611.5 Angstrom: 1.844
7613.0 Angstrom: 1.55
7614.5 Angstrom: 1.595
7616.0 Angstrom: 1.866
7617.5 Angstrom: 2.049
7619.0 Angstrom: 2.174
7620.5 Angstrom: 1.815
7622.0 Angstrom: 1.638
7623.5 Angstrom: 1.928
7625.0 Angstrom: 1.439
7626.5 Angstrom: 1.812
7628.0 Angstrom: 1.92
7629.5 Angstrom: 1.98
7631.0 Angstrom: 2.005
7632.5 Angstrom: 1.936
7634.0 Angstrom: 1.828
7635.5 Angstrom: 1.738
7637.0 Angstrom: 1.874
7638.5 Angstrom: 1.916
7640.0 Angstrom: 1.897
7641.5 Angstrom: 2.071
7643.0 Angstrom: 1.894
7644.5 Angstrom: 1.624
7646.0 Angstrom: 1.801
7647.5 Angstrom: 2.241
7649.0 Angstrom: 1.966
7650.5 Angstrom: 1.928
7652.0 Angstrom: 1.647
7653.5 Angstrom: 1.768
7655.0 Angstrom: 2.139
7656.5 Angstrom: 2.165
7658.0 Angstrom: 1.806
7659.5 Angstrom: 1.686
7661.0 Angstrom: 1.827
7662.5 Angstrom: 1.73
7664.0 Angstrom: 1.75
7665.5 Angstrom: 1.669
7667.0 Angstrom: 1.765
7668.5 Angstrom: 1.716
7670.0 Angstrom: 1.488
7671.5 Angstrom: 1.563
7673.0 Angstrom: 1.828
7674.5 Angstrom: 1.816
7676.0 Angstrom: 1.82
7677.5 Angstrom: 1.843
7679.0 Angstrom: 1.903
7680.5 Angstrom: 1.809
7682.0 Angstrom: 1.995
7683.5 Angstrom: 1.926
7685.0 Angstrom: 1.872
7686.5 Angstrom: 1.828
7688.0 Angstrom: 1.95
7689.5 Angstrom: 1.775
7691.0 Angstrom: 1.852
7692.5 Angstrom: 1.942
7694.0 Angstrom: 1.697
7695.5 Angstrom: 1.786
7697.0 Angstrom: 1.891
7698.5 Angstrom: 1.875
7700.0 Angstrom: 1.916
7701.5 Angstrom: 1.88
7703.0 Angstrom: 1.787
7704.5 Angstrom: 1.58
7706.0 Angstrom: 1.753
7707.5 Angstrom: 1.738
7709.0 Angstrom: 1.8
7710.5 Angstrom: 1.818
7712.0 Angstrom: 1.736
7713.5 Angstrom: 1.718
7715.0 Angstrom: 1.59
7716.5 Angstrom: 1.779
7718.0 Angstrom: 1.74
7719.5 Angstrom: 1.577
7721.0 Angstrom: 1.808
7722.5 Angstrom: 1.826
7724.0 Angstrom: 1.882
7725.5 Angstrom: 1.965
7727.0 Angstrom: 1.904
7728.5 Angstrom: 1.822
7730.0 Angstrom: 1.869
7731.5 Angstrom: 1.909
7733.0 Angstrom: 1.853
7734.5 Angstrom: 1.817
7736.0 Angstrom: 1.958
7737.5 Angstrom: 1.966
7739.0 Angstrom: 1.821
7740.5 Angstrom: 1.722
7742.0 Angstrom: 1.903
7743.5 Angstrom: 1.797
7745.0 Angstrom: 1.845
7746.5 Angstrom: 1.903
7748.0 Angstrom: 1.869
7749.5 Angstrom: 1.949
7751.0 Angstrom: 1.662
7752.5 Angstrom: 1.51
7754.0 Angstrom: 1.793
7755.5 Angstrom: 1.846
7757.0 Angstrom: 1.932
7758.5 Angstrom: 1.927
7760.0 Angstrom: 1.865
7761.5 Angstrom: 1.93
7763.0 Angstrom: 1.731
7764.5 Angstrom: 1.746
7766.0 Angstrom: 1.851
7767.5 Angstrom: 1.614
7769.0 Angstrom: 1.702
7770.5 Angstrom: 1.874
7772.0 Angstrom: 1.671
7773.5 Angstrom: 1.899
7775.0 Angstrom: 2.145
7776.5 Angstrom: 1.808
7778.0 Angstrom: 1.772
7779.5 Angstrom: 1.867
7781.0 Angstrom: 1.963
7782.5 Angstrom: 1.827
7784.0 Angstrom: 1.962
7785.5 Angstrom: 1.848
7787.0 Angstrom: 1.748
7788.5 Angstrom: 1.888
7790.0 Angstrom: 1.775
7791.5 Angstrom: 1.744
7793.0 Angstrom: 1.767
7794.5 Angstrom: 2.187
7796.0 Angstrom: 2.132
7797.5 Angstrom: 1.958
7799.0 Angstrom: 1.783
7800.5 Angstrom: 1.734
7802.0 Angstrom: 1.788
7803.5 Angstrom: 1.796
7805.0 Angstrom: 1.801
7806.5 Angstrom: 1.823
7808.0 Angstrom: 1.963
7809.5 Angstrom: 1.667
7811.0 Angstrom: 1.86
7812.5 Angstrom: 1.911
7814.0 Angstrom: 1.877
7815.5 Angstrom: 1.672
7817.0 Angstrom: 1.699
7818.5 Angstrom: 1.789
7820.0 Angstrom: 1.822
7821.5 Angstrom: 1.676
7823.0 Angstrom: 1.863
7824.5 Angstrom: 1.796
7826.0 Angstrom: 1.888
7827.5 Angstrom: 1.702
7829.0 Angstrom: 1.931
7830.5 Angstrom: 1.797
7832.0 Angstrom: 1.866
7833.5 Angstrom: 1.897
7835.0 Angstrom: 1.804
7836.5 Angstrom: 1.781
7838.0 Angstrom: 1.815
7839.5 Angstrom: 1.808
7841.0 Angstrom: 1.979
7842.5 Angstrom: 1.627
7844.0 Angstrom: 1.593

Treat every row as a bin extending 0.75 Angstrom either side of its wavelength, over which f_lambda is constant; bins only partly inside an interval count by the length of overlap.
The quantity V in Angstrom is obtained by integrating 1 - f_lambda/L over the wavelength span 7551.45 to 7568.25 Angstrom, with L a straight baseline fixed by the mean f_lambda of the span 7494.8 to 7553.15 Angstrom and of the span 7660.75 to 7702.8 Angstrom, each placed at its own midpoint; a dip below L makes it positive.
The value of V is 0.2 Angstrom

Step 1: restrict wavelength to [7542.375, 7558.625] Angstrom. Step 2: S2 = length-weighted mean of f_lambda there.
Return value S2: 1.81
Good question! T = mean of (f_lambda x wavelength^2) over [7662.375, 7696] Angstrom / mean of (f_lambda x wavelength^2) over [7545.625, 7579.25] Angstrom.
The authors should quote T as 1.01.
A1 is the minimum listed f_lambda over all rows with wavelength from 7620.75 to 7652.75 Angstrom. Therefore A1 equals 1.439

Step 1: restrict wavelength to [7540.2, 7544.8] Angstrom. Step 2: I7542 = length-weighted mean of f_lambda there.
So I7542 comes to 1.8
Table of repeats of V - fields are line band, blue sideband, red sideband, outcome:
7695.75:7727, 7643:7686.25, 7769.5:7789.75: 0.93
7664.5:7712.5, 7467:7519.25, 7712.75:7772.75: 0.66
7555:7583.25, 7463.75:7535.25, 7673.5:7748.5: 0.20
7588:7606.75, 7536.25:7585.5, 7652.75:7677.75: -0.76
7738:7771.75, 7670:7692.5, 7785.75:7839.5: 0.42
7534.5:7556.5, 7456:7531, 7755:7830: 0.57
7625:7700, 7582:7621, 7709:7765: 0.58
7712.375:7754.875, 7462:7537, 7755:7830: 0.78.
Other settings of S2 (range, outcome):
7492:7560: 1.86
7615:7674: 1.84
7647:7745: 1.82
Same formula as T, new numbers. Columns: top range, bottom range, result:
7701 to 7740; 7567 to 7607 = 0.99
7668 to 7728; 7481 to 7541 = 1.01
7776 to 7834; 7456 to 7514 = 1.06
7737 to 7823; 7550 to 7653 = 1.03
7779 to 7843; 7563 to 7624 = 1.04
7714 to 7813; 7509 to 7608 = 1.04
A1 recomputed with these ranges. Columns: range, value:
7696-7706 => 1.58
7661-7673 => 1.488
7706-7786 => 1.51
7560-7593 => 1.714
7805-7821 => 1.667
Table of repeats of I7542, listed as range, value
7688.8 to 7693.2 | 1.86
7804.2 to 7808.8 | 1.86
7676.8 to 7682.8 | 1.89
